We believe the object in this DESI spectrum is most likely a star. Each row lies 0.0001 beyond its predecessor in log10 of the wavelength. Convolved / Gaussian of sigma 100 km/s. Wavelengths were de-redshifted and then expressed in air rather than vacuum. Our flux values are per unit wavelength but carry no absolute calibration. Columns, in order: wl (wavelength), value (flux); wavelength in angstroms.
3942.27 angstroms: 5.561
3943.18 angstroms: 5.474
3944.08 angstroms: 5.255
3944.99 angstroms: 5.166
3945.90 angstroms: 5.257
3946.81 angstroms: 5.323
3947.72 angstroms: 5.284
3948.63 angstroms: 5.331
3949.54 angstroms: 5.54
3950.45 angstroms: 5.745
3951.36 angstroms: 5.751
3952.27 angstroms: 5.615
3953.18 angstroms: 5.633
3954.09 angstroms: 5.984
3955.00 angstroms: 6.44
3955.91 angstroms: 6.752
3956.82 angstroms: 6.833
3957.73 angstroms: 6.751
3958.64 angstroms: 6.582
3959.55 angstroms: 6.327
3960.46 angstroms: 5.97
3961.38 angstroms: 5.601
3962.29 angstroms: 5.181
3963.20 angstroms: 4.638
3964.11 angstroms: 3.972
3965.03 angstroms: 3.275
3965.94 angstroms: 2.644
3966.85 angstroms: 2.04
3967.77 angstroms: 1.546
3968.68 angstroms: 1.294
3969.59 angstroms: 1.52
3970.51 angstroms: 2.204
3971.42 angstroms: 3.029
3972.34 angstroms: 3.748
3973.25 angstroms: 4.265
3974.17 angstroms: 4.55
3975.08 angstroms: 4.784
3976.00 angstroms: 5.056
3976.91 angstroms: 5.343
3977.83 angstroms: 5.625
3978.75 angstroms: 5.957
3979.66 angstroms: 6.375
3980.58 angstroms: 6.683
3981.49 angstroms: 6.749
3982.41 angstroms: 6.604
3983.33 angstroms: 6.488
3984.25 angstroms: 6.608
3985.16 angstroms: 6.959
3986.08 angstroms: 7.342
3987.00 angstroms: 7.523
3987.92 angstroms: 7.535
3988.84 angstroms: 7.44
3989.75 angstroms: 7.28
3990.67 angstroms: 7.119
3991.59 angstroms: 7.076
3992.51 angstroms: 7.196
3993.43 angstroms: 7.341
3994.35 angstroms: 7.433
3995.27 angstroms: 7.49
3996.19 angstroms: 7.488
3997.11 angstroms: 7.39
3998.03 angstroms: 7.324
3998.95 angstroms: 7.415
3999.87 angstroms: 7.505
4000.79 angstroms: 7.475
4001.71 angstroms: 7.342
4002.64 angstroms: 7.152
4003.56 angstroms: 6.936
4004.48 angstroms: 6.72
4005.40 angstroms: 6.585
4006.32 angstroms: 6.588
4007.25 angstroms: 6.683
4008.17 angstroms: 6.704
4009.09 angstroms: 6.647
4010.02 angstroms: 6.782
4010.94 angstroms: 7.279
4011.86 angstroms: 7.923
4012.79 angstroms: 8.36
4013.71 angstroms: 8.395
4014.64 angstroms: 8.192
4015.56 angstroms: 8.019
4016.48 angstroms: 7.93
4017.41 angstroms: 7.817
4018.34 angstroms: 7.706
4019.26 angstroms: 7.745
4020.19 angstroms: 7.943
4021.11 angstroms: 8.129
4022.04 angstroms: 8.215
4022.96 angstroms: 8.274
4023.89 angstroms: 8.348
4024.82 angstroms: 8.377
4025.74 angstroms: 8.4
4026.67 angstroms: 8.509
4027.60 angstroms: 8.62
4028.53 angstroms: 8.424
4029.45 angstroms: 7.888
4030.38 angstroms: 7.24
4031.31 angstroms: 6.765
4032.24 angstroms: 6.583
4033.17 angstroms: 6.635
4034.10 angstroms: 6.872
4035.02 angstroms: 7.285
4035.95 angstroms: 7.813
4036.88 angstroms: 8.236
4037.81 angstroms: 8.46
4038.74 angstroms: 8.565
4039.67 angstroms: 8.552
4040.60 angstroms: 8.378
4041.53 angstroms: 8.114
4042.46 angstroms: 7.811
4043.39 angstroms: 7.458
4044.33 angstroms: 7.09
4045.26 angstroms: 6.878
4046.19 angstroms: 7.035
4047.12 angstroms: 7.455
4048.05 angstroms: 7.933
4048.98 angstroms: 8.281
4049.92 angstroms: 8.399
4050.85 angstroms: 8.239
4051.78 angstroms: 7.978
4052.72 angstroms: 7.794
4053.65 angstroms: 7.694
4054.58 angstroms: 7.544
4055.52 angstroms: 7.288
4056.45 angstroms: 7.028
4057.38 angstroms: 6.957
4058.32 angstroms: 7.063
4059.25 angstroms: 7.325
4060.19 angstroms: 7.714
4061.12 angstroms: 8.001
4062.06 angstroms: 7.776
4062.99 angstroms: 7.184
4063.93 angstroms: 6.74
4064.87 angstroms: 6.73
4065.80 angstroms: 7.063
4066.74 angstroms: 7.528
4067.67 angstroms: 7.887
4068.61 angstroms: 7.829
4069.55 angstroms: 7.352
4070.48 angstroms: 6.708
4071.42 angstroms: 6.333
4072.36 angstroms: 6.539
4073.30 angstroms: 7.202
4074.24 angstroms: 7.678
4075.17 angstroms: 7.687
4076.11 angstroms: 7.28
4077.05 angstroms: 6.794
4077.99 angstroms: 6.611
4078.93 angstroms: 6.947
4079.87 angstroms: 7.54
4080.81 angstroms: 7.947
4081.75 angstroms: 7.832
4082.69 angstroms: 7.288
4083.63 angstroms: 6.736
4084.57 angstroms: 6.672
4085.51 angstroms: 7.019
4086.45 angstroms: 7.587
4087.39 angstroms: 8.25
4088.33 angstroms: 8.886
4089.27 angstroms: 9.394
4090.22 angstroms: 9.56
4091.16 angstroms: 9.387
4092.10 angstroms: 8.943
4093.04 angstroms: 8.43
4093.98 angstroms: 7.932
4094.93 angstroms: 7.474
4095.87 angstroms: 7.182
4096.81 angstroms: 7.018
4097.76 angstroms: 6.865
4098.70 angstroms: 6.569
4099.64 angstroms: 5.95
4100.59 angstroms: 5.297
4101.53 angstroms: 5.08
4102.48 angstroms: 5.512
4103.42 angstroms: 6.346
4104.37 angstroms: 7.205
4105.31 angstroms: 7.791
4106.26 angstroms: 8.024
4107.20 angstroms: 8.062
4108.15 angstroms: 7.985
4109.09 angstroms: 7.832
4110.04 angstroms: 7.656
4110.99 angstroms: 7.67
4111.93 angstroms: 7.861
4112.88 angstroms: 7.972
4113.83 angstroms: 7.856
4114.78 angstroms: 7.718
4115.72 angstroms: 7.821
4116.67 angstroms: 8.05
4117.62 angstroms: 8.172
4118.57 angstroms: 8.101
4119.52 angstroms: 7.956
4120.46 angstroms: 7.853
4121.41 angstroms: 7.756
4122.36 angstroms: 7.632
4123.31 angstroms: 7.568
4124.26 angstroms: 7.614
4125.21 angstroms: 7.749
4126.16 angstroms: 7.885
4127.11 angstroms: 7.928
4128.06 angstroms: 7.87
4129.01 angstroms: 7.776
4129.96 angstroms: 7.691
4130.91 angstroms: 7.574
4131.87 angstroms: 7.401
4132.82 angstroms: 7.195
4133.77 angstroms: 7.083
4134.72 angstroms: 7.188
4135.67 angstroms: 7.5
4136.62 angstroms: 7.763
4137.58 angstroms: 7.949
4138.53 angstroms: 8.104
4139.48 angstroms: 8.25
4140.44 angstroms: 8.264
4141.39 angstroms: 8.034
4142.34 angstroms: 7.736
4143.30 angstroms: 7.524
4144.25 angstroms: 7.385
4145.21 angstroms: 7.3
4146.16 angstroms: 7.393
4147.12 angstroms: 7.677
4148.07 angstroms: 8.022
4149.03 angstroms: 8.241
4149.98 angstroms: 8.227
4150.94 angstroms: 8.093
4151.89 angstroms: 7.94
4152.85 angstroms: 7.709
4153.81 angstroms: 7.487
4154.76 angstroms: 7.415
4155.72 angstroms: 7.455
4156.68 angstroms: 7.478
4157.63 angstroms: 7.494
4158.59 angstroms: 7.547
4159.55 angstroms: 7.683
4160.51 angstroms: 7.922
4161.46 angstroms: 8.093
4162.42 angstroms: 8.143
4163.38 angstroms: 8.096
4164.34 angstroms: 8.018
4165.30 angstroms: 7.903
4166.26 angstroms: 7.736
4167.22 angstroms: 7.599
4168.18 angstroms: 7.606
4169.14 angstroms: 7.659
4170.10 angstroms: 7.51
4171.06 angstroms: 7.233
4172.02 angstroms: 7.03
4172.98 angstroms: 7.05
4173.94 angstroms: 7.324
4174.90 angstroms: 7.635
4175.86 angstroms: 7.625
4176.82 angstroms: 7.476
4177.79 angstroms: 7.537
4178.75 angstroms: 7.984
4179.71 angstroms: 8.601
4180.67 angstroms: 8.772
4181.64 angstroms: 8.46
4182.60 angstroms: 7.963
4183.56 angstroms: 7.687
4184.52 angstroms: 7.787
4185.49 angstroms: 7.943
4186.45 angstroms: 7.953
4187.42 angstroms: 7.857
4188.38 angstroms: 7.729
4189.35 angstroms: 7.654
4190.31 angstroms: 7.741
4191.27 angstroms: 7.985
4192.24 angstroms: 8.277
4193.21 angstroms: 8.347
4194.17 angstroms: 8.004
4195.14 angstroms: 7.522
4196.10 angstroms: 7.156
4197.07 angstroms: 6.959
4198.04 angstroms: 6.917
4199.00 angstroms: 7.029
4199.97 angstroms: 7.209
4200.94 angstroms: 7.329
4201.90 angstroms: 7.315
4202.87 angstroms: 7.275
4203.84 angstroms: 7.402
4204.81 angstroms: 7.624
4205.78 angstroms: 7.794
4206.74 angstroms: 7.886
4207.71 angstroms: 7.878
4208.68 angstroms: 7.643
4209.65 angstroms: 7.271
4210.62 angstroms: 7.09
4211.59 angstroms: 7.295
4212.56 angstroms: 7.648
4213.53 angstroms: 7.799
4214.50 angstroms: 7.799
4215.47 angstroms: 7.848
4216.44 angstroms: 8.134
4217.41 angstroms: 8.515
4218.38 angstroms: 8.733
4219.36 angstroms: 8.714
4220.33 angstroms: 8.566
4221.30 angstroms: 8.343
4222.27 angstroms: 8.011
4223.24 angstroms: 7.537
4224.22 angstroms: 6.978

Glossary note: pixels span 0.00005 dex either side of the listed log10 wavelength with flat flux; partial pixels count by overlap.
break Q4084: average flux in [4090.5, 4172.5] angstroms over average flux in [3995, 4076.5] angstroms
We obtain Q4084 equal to 1.01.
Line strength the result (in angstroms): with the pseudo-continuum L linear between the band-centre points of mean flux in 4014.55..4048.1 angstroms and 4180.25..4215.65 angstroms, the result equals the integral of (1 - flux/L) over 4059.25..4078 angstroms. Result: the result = 1.3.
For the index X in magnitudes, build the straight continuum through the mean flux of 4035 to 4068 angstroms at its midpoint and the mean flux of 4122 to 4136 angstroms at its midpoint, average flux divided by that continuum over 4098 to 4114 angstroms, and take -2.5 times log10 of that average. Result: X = 0.08 mag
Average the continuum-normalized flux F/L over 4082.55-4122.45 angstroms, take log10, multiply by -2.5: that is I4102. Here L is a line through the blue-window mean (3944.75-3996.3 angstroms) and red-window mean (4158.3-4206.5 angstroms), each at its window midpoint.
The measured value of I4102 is -0.11 mag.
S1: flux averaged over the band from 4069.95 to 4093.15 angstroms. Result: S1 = 7.64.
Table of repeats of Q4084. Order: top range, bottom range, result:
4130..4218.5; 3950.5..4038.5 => 1.18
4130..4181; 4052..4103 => 1.05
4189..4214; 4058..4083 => 1.04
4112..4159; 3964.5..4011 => 1.30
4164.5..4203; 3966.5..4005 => 1.28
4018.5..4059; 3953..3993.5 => 1.43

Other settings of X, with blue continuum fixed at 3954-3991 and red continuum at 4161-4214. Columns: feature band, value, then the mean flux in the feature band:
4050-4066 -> -0.190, 7.45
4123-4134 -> -0.088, 7.62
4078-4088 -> -0.131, 7.37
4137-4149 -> -0.091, 7.81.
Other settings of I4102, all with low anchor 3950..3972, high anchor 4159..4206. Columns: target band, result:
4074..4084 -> -0.17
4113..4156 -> -0.11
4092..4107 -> -0.07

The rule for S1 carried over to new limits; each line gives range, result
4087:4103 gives 7.5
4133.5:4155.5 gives 7.75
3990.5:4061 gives 7.6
